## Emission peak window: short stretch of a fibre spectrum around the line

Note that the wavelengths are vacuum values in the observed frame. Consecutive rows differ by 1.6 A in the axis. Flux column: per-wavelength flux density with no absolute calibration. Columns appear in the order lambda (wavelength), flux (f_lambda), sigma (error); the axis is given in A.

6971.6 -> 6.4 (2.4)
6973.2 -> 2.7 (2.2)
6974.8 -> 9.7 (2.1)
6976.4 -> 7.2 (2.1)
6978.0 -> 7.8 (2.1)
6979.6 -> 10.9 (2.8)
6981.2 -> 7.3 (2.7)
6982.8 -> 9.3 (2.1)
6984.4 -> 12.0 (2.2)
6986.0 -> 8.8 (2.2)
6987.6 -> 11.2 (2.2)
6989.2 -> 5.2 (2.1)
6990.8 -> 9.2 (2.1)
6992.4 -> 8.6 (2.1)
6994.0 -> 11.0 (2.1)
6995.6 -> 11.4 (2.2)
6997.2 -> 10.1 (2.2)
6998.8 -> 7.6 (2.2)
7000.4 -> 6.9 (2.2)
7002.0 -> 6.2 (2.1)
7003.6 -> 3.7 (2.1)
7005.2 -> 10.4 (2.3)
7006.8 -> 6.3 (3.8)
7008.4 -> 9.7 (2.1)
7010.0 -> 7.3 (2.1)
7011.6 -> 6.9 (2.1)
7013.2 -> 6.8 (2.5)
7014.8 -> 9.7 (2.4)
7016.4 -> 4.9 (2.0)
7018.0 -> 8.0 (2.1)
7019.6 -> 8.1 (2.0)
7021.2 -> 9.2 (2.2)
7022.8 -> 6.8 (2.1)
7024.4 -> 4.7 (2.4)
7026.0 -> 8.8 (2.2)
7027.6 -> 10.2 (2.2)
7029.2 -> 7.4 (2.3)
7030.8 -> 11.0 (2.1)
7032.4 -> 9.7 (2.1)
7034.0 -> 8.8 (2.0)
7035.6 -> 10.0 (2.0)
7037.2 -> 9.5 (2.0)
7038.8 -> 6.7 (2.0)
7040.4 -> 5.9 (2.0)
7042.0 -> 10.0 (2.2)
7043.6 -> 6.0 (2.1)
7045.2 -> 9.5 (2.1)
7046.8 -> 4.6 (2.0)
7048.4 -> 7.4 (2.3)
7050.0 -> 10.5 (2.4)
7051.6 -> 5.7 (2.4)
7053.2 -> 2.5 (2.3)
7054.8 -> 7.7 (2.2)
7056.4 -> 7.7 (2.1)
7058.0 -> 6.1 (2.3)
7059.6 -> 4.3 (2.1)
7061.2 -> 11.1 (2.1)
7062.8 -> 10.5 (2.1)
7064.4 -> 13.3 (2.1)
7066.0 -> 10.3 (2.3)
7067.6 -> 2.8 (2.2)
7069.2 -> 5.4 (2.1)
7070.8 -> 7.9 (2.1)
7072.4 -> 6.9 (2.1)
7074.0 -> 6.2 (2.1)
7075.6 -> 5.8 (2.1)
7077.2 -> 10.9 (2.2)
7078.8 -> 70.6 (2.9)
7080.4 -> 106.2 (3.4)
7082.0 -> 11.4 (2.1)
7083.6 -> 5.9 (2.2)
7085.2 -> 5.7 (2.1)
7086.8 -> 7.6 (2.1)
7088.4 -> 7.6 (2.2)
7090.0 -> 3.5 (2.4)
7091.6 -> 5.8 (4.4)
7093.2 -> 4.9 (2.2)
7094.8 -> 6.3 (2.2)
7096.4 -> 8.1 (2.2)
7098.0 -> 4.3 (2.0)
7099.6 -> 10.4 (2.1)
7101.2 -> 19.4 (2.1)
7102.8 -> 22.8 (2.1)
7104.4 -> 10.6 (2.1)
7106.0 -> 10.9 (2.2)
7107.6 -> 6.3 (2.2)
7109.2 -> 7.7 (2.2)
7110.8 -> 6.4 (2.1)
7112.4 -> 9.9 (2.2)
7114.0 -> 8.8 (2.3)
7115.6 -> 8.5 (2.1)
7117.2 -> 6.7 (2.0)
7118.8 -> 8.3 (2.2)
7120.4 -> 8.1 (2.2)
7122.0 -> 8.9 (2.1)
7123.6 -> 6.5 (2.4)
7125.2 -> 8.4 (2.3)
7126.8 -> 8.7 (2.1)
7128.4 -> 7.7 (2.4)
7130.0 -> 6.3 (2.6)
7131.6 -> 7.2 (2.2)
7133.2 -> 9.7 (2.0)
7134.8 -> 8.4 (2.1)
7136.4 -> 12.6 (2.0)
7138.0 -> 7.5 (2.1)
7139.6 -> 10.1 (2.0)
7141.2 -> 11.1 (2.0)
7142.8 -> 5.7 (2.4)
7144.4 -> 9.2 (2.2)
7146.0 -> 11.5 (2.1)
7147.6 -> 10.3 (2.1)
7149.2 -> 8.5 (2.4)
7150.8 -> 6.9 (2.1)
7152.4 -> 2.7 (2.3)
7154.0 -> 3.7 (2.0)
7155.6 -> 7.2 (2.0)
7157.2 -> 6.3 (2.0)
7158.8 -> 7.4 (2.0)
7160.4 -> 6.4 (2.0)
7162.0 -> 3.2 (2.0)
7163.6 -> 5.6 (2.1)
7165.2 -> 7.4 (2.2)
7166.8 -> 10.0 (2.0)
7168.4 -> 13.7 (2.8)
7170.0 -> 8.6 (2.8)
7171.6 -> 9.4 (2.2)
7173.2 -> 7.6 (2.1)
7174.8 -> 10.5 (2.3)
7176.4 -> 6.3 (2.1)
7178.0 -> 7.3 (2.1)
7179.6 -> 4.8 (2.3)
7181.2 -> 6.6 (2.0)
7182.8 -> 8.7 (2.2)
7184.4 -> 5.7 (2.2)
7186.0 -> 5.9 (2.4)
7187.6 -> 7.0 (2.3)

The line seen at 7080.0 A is H-alpha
